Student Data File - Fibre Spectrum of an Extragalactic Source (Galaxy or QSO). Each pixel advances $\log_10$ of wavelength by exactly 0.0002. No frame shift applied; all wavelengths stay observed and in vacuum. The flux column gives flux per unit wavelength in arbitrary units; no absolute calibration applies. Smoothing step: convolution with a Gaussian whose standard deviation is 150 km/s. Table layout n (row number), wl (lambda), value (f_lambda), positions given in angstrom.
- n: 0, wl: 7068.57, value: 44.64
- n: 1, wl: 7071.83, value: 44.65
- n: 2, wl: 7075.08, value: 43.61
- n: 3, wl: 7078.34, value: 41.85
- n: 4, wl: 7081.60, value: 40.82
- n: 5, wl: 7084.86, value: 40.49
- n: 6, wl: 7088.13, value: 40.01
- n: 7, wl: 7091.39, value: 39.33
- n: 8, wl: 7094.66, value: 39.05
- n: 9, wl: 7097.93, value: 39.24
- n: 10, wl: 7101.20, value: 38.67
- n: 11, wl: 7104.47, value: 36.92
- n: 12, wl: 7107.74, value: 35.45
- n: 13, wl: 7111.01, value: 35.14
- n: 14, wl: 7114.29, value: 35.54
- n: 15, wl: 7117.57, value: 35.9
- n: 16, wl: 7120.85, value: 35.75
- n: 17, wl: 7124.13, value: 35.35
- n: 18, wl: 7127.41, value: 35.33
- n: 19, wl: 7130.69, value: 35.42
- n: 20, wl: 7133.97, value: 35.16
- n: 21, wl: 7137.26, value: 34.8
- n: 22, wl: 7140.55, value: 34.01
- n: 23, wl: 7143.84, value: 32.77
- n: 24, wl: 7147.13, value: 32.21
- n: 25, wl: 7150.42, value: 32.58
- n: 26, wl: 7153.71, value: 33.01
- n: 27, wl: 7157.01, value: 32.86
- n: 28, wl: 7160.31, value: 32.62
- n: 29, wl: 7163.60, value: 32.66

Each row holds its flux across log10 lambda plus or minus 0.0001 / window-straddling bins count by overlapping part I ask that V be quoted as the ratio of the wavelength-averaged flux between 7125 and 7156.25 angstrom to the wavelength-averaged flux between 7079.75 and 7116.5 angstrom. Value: 0.89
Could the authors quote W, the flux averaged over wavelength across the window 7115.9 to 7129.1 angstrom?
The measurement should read 35.6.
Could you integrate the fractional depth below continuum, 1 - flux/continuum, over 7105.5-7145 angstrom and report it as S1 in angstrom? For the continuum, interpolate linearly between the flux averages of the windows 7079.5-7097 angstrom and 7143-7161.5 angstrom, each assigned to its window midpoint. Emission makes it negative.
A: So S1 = 0.7 angstrom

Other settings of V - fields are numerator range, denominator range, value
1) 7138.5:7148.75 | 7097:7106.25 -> 0.87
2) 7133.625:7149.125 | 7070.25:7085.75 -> 0.79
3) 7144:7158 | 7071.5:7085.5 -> 0.77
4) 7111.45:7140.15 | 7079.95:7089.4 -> 0.87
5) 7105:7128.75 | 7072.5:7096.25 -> 0.87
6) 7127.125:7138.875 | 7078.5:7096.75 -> 0.88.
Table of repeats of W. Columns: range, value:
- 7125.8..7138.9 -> 35.2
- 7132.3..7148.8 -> 33.8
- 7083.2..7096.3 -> 39.7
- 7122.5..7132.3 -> 35.4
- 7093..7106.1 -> 38.5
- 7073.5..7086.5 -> 41.7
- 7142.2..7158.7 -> 32.7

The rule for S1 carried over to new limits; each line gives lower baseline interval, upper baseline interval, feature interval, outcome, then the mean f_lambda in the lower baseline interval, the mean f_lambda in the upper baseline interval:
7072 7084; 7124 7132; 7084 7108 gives 0.64 angstrom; 42.3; 35.4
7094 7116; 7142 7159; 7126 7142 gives -0.31 angstrom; 37.1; 32.7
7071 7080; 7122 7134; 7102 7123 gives 1.01 angstrom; 43.3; 35.4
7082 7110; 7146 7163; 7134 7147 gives 0.11 angstrom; 38.7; 32.7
